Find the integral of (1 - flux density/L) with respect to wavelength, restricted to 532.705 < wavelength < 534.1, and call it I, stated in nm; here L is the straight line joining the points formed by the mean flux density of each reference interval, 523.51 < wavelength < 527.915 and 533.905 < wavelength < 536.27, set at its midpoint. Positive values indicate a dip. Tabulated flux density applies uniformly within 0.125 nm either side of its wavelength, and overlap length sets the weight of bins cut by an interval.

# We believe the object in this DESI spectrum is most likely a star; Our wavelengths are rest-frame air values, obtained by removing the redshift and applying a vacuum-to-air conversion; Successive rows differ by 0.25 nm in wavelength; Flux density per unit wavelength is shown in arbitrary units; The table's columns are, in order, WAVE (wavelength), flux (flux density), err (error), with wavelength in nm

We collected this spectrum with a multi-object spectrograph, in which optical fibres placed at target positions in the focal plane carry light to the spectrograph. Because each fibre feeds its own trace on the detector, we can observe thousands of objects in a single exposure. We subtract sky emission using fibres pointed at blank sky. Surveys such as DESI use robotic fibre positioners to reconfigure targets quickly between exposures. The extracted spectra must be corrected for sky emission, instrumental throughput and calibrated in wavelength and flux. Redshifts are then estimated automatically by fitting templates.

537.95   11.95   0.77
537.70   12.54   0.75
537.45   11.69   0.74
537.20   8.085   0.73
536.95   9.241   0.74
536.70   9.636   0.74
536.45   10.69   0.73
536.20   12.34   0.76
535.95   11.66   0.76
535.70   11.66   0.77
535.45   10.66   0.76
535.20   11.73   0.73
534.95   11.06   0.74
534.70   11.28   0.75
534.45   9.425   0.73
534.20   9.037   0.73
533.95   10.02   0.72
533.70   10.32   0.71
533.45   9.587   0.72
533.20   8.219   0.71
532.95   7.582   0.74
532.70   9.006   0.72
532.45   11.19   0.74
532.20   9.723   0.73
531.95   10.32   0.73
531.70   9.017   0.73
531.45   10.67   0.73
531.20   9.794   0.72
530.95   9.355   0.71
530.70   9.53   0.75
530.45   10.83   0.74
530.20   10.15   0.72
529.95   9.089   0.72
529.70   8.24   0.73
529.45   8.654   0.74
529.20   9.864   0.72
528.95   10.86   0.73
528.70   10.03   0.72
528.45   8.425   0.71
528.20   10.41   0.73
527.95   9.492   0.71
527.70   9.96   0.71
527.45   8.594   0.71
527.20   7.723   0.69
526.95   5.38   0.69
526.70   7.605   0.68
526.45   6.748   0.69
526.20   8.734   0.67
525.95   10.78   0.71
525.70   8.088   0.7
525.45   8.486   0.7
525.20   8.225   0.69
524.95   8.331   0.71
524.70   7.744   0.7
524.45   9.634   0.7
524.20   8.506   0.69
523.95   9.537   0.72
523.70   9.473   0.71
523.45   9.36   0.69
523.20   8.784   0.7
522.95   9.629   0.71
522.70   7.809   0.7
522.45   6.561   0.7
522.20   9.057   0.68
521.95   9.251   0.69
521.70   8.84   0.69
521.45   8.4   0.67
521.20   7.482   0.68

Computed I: 0.18 nm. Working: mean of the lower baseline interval 8.48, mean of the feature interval 9.13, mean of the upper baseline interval 10.9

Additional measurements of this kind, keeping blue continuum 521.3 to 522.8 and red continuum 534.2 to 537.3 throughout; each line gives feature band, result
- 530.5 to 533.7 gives 0.13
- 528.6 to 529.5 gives -0.05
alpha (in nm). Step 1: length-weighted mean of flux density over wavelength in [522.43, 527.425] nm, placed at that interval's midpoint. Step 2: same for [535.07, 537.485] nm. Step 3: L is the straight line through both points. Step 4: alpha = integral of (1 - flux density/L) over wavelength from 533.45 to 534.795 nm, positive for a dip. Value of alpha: 0.04 nm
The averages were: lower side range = 8.4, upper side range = 10.7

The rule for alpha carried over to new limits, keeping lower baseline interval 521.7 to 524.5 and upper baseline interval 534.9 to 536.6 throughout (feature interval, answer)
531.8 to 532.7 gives 0.04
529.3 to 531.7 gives 0.18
